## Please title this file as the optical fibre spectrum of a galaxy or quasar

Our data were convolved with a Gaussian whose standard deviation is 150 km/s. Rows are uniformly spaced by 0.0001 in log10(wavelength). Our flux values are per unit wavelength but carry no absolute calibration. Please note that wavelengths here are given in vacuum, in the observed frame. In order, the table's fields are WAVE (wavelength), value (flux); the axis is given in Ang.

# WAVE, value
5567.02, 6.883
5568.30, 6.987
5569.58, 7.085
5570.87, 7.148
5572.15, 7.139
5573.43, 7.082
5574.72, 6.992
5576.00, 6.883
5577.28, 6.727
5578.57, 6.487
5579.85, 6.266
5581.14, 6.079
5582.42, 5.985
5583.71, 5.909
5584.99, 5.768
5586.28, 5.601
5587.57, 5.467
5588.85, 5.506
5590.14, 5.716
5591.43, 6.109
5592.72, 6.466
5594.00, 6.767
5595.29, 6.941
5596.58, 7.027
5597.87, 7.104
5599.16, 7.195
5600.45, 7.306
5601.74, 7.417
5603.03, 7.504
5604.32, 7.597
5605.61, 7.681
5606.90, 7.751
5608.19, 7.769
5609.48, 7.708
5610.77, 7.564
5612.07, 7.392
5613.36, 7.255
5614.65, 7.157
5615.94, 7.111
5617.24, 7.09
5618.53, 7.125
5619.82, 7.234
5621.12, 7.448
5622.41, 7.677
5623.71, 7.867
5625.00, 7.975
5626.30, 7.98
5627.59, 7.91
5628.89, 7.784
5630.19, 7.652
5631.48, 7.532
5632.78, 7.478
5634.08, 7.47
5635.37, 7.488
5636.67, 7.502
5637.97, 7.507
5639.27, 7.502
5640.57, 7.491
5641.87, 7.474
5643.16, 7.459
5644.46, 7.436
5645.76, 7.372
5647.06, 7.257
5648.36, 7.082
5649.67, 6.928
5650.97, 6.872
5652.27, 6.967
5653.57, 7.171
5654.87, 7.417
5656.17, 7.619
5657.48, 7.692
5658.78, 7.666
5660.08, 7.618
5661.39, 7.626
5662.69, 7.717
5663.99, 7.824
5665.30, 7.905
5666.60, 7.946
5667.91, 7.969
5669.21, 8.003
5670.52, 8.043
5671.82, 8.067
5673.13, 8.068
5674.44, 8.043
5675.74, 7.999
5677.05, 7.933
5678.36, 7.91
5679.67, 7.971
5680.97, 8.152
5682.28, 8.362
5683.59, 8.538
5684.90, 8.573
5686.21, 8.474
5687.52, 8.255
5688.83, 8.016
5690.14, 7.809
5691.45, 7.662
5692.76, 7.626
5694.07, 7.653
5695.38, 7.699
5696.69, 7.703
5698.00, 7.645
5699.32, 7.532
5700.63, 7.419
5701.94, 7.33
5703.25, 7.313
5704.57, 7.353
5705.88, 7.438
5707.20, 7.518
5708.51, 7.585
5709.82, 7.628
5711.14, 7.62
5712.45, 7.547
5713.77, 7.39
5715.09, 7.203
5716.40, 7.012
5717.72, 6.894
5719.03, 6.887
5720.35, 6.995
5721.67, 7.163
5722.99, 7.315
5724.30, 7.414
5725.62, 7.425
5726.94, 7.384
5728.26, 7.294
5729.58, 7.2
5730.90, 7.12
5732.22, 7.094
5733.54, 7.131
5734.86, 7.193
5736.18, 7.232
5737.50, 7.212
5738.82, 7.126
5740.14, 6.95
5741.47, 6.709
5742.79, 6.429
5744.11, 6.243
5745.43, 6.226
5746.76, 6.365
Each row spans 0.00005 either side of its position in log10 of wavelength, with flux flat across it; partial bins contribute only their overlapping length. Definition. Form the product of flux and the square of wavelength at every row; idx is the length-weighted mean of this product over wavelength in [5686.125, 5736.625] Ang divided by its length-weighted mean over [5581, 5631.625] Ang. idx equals 1.09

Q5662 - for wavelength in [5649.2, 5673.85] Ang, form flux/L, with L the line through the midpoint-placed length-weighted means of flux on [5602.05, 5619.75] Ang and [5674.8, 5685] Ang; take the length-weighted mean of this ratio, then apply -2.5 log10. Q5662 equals 0.04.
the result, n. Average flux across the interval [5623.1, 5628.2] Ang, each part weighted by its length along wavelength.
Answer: 7.94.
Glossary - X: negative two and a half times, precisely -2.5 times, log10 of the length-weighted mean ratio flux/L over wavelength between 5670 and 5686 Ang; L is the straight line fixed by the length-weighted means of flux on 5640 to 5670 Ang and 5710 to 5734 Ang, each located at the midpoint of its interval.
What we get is -0.10 mag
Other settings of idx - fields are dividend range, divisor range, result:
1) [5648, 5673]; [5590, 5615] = 1.08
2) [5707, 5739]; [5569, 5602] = 1.17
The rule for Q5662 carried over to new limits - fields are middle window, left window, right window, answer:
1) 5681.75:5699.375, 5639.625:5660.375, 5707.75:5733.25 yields -0.10 mag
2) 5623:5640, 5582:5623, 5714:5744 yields -0.10 mag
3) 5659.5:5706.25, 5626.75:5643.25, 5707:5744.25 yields -0.07 mag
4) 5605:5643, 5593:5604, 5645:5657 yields -0.05 mag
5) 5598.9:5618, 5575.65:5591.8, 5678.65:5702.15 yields -0.15 mag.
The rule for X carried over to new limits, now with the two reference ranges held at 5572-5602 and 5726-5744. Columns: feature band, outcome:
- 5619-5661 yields -0.12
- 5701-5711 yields -0.08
